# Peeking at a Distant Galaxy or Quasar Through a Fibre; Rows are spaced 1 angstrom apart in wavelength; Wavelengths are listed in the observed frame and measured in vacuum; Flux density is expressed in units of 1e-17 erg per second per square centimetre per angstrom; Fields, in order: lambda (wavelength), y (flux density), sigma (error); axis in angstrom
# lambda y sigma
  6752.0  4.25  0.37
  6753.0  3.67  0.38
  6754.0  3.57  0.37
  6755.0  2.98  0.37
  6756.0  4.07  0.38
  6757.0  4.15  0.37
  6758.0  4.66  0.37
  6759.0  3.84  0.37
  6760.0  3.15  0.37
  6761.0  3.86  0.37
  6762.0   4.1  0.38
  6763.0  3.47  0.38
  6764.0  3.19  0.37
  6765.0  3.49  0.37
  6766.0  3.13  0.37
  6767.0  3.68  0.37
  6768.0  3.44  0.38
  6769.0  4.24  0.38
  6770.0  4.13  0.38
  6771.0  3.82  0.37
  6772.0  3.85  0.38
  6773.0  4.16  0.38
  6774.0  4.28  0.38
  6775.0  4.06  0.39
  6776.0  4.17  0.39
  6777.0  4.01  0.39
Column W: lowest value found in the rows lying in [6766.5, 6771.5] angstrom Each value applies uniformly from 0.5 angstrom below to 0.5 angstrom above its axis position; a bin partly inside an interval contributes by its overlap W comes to 3.44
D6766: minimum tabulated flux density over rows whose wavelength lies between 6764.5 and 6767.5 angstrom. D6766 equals 3.13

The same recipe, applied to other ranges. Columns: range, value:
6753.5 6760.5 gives 2.98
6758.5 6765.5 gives 3.15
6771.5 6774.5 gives 3.85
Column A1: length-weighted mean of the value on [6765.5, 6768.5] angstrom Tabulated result 3.42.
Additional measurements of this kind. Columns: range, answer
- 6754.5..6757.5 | 3.73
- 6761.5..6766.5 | 3.48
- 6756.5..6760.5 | 3.95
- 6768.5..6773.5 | 4.04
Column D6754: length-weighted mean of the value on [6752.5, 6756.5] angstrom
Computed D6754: 3.57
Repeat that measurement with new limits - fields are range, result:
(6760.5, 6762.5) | 3.98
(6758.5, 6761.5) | 3.62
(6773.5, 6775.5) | 4.17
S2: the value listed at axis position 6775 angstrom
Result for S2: 4.06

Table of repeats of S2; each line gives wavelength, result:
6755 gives 2.98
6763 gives 3.47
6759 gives 3.84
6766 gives 3.13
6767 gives 3.68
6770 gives 4.13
